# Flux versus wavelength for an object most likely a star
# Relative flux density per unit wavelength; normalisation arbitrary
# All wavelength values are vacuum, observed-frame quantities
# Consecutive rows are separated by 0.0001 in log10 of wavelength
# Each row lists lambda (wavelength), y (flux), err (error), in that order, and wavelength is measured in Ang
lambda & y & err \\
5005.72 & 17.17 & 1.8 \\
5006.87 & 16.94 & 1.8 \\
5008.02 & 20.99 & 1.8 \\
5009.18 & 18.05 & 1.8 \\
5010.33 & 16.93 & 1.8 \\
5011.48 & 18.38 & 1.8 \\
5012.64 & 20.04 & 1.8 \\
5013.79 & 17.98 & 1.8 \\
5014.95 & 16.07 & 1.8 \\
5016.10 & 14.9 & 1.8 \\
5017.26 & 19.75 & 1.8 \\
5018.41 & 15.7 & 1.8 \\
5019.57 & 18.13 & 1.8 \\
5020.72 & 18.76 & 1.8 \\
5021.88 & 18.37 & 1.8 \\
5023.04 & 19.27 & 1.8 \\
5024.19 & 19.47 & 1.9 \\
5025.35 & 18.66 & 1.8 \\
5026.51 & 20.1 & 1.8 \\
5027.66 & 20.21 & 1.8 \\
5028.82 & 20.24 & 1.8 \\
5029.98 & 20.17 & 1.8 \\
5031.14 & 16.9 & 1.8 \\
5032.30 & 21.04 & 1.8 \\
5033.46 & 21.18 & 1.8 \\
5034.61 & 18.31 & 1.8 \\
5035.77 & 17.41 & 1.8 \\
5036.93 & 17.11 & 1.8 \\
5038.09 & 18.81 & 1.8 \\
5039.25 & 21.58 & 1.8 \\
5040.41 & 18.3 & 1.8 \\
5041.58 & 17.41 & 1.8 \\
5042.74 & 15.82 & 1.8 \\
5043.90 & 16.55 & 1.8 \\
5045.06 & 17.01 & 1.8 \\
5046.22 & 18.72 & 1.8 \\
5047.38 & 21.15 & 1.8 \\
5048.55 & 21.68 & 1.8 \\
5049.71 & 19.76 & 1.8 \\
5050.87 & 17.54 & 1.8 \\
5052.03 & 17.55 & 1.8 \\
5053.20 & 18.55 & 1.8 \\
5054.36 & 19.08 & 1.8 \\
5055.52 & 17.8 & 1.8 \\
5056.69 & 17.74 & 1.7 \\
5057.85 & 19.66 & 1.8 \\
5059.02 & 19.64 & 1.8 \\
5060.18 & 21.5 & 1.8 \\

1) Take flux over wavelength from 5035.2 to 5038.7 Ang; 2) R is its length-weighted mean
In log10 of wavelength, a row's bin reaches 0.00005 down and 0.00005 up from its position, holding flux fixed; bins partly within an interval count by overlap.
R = 17.8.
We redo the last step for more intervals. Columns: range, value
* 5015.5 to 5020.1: 17.1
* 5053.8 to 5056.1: 18.5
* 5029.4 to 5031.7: 18.5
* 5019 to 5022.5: 18.4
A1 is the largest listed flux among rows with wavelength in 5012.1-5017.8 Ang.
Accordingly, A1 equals 20.04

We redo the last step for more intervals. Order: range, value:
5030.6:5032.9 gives 21.04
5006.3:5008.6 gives 20.99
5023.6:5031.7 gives 20.24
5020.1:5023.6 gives 19.27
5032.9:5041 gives 21.58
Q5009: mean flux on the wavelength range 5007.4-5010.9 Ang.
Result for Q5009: 18.6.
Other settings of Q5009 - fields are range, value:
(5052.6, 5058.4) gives 18.6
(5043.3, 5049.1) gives 19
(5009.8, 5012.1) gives 17.7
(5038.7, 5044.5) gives 17.9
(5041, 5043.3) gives 16.6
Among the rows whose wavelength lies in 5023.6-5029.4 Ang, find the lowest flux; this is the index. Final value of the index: 18.66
